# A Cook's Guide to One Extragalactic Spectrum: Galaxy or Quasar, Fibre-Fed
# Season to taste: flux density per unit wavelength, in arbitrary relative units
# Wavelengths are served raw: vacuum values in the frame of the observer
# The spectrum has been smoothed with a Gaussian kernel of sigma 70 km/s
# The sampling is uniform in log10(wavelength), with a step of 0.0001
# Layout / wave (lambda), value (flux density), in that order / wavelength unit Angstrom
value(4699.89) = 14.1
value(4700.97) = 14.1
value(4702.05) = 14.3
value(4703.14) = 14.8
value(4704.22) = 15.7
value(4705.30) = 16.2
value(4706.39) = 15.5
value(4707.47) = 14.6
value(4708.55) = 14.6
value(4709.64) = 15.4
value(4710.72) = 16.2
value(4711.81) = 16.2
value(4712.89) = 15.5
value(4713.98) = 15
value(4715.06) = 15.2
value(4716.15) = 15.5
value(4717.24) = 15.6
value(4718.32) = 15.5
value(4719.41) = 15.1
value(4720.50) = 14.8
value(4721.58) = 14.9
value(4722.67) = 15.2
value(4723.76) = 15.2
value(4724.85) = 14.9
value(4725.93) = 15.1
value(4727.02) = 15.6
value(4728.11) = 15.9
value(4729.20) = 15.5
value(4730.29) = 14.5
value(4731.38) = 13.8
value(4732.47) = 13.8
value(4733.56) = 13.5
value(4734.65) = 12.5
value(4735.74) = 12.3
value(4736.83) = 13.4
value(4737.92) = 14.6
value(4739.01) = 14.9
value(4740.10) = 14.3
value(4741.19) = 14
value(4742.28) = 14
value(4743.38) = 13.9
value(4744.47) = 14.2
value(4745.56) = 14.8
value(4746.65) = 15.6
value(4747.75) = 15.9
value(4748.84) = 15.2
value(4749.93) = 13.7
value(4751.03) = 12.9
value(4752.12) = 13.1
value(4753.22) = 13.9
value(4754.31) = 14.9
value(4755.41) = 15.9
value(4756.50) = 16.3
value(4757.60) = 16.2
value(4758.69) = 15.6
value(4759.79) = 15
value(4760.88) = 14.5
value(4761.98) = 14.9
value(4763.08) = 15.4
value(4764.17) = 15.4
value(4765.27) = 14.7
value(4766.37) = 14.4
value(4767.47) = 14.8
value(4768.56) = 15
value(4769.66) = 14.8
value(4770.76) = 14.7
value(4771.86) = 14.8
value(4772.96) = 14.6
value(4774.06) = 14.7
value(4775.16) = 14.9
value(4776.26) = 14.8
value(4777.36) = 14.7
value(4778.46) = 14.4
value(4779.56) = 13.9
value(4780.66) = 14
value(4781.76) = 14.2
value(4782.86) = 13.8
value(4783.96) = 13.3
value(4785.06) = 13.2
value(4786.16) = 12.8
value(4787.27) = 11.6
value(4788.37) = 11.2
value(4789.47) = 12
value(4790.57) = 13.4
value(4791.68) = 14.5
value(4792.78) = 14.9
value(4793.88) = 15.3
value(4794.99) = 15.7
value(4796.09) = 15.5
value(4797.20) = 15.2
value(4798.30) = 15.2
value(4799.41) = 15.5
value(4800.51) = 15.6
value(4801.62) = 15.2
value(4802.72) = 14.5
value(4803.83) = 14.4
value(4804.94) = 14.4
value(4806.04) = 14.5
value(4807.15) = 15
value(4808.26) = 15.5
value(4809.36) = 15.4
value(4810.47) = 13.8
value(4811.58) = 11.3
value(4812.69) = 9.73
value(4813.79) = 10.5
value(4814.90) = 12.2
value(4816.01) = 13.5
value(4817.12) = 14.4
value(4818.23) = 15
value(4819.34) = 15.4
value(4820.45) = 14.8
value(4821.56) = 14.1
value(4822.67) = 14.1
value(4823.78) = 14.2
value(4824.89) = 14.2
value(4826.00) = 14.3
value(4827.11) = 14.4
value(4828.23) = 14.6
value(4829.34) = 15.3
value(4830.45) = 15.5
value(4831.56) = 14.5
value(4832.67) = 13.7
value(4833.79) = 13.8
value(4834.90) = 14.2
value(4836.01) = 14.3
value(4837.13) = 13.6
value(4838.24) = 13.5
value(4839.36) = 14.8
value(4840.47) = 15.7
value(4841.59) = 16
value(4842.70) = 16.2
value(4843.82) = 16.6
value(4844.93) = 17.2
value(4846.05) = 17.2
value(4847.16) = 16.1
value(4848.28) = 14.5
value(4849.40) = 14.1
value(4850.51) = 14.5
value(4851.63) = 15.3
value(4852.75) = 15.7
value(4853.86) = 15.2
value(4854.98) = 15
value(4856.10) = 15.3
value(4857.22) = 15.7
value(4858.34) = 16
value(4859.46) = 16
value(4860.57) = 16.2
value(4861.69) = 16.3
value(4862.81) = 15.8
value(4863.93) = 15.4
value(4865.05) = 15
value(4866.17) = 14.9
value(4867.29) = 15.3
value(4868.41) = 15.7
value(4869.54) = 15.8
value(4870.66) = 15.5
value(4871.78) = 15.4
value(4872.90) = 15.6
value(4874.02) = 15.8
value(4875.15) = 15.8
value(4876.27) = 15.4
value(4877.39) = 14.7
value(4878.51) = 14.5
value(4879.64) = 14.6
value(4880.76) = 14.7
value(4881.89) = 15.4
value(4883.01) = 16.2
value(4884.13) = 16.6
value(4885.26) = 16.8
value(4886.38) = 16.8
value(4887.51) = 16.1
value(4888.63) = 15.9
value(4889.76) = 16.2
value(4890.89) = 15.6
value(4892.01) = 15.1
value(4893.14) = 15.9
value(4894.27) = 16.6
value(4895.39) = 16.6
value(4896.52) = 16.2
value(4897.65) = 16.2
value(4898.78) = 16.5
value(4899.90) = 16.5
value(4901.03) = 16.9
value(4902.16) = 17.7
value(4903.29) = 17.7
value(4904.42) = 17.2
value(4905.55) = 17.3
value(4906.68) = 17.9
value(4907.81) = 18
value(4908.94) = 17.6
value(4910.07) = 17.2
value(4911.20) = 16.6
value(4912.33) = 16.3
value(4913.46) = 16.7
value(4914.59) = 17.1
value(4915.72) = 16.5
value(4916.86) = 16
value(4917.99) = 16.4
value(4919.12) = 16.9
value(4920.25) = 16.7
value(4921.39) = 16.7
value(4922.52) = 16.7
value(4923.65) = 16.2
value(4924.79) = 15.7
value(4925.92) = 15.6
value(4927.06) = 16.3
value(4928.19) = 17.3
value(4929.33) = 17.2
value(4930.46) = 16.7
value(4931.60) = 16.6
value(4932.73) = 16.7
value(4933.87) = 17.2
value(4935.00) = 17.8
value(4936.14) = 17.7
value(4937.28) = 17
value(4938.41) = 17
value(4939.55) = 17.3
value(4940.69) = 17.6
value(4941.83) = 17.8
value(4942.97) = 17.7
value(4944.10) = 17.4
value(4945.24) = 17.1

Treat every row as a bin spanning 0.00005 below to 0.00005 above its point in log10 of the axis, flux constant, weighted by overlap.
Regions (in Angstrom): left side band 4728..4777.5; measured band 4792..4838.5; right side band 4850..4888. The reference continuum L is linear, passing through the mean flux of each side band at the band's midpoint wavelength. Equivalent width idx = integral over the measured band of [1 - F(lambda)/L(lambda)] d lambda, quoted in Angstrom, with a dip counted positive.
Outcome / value 2.4 Angstrom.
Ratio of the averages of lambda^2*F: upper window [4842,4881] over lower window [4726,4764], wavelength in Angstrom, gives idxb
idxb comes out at 1.1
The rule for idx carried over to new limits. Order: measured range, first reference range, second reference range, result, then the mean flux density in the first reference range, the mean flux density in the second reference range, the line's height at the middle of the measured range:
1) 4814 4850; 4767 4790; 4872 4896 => 0.3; 13.9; 15.8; 14.8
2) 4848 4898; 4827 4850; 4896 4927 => 0.8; 15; 16.8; 15.9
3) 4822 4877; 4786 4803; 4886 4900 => 0.4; 14.3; 16.2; 15.3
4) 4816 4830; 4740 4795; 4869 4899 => 0.5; 14.4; 15.8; 15.1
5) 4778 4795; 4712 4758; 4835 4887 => 1.6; 14.7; 15.5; 15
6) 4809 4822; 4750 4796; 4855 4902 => 1.4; 14.4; 15.8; 14.9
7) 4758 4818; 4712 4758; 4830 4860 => 2.9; 14.7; 15.2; 14.9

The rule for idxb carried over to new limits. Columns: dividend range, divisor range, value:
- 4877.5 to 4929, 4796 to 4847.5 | 1.17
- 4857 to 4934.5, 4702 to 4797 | 1.18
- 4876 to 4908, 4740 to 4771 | 1.17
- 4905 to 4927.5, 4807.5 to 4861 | 1.18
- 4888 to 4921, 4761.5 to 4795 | 1.24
